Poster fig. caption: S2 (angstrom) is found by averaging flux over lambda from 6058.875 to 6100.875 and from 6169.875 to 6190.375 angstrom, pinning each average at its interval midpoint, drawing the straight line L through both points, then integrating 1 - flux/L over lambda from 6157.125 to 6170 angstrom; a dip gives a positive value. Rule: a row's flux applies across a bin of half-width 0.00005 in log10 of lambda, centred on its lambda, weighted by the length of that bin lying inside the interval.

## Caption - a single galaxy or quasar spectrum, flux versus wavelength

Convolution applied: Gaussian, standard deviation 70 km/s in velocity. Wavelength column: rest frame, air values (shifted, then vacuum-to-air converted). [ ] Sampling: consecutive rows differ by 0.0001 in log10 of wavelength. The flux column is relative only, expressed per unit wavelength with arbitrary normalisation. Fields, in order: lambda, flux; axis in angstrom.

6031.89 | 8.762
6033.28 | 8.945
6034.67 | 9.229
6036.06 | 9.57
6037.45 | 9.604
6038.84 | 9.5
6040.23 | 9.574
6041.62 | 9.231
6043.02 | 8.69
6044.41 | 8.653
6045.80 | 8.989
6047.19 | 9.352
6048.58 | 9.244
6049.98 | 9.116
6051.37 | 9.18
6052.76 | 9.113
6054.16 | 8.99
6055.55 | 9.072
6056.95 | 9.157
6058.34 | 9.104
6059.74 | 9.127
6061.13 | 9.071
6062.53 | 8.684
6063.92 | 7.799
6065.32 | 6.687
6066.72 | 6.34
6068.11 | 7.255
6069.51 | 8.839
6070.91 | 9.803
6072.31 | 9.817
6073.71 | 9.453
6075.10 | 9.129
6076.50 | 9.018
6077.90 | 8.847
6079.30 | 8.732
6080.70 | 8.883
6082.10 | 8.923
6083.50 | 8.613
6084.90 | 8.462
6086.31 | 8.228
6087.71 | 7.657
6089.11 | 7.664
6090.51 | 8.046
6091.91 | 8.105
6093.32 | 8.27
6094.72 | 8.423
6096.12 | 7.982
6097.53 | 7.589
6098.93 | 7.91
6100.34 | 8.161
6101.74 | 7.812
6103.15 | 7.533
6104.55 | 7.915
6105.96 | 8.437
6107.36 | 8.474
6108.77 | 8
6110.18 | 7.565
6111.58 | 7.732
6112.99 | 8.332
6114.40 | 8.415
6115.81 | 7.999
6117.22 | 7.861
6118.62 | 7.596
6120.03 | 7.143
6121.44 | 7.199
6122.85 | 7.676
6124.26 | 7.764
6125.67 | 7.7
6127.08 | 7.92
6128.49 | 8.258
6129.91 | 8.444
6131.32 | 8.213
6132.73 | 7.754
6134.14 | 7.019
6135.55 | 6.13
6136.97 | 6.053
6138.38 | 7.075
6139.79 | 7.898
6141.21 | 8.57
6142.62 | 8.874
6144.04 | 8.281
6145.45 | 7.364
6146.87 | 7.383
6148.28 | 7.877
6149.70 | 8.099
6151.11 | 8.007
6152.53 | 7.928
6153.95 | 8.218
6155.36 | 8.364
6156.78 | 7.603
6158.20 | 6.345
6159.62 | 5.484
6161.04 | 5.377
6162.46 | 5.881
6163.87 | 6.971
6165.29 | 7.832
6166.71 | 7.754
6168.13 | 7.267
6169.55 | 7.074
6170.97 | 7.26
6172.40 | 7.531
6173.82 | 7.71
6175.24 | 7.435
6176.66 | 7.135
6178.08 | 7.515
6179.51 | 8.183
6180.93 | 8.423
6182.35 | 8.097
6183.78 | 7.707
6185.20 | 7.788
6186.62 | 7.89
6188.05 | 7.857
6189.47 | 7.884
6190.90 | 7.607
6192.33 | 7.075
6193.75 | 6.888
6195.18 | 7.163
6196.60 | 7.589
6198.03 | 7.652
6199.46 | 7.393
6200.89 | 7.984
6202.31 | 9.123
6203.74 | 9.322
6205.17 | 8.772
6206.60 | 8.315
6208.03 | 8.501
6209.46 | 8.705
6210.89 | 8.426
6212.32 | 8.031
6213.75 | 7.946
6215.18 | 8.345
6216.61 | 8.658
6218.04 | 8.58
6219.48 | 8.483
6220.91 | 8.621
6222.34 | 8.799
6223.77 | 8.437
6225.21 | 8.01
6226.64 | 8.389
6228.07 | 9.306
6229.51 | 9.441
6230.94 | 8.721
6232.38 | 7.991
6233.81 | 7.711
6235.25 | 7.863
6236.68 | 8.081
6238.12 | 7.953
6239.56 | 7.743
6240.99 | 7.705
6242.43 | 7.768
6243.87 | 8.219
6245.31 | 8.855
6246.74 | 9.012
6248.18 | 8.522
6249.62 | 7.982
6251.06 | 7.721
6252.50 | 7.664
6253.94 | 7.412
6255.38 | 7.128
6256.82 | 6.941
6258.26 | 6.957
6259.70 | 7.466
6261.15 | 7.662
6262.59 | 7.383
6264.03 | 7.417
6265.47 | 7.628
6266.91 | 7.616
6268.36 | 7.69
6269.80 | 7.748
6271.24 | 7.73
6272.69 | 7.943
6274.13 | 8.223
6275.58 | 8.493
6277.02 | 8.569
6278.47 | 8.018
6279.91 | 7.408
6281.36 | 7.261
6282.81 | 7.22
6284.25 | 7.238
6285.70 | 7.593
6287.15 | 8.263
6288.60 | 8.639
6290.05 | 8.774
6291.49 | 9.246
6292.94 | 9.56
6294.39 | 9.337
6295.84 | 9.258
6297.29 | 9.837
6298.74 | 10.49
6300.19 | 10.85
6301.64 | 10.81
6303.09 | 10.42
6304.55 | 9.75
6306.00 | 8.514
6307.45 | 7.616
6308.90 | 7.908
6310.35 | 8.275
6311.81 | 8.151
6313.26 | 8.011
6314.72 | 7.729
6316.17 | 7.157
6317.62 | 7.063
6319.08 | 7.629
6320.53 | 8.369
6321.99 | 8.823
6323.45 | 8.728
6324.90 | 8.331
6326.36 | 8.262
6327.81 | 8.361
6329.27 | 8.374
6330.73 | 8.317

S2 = 1.9 angstrom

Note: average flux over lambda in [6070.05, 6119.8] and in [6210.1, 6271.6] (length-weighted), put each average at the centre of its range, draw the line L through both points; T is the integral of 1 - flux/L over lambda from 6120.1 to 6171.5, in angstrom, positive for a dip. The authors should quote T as 4.7 angstrom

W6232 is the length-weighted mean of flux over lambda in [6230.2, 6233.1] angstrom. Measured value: 8.38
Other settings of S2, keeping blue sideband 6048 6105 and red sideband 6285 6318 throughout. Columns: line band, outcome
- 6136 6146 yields 1.0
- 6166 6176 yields 1.4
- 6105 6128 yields 1.8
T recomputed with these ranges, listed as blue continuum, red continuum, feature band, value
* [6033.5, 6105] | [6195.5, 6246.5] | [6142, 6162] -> 2.3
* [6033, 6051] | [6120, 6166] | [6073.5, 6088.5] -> -0.3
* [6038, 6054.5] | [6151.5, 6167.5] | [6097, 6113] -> 0.3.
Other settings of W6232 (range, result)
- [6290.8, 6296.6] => 9.35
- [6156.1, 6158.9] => 6.96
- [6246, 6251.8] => 8.32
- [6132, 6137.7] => 6.75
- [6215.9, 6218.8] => 8.6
